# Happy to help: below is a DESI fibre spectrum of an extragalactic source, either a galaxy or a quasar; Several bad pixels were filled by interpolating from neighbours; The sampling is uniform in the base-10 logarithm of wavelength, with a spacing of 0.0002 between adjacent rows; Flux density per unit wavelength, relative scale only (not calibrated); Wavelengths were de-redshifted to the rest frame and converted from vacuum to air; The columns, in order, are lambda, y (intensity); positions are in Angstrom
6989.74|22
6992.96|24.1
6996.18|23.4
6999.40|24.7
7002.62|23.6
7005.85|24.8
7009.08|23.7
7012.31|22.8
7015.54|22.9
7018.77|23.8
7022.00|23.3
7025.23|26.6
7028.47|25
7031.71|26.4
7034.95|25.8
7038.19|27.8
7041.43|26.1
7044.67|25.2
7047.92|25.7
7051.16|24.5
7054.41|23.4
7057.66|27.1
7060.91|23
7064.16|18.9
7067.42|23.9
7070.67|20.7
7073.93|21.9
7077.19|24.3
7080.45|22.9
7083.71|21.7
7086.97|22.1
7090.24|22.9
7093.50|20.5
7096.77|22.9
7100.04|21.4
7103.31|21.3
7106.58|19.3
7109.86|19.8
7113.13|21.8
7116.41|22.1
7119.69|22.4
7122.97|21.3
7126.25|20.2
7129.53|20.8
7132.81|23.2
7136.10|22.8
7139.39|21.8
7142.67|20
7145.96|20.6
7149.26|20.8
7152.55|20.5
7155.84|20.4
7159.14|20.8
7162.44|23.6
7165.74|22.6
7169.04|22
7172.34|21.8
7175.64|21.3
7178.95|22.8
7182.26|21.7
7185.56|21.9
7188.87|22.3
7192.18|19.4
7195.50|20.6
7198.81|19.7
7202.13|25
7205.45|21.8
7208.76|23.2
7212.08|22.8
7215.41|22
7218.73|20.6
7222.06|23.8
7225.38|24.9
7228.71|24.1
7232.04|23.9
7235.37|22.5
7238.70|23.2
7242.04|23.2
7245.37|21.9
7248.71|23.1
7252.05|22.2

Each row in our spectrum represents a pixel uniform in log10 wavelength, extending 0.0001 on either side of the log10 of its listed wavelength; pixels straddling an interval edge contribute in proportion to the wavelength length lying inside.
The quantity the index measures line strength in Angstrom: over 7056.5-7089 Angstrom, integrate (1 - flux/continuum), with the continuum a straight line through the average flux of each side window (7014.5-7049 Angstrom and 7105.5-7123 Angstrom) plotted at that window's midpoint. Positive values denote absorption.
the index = 1.0 Angstrom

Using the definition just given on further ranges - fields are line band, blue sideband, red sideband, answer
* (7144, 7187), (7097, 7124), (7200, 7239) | 1.18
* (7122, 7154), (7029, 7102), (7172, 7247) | 2.49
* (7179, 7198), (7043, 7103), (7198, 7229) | 1.32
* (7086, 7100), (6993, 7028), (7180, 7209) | 0.58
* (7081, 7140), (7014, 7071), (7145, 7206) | 3.63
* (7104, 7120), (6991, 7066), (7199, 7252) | 1.90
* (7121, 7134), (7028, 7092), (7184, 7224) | 0.94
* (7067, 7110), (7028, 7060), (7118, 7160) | 3.18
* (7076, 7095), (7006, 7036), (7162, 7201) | 0.78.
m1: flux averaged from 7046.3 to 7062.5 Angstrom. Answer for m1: 24.8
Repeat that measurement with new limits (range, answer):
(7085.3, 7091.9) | 22.5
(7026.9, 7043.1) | 26.2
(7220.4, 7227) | 24.4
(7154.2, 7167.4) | 21.8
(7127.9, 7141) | 22.1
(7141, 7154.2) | 20.5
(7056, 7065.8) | 23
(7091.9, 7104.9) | 21.5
